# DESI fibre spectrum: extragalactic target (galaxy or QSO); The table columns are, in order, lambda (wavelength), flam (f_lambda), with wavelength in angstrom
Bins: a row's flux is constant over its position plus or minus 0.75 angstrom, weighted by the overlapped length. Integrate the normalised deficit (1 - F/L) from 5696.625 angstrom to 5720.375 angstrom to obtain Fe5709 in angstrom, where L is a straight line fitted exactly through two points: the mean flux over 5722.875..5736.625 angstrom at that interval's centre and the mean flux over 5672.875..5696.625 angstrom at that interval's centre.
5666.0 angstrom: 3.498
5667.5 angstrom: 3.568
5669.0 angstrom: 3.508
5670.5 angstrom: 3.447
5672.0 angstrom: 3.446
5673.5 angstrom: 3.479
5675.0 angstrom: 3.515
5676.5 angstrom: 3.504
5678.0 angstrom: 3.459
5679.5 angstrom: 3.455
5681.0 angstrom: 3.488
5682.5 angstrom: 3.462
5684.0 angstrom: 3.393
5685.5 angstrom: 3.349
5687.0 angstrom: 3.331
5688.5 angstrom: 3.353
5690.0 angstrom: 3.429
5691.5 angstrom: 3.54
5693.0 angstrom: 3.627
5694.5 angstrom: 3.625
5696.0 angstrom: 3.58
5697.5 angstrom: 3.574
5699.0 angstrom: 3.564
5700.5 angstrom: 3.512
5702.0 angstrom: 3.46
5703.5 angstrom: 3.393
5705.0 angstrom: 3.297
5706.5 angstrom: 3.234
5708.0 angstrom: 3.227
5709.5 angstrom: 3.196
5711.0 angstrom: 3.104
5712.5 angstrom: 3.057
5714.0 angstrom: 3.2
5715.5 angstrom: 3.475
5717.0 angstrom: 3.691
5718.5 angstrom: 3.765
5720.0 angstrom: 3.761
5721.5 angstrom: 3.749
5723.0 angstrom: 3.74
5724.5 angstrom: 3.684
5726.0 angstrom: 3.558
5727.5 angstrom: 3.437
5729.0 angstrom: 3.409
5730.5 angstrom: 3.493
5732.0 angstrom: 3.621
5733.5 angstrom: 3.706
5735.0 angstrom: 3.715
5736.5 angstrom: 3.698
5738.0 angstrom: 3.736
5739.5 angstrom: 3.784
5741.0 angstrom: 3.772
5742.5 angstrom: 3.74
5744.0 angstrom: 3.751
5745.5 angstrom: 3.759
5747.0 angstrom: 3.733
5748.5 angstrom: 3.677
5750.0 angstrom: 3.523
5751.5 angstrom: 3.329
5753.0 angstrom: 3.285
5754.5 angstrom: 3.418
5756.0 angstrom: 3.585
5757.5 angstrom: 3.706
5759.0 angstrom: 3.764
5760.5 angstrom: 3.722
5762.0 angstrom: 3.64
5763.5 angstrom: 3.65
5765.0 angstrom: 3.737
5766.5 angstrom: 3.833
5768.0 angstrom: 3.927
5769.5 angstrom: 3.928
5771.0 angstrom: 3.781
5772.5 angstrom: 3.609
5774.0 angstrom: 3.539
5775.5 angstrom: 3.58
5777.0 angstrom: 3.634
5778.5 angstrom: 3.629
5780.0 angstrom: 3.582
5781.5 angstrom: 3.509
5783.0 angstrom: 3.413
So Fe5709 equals 0.9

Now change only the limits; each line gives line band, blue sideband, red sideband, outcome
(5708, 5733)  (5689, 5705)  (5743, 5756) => 0.34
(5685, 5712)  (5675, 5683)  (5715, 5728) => 1.15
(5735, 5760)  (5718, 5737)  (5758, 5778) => 0.22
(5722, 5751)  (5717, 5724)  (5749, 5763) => 0.01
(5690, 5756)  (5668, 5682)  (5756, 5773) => 1.55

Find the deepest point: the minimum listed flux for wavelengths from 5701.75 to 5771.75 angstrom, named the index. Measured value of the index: 3.057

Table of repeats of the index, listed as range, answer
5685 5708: 3.227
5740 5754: 3.285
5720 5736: 3.409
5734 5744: 3.698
